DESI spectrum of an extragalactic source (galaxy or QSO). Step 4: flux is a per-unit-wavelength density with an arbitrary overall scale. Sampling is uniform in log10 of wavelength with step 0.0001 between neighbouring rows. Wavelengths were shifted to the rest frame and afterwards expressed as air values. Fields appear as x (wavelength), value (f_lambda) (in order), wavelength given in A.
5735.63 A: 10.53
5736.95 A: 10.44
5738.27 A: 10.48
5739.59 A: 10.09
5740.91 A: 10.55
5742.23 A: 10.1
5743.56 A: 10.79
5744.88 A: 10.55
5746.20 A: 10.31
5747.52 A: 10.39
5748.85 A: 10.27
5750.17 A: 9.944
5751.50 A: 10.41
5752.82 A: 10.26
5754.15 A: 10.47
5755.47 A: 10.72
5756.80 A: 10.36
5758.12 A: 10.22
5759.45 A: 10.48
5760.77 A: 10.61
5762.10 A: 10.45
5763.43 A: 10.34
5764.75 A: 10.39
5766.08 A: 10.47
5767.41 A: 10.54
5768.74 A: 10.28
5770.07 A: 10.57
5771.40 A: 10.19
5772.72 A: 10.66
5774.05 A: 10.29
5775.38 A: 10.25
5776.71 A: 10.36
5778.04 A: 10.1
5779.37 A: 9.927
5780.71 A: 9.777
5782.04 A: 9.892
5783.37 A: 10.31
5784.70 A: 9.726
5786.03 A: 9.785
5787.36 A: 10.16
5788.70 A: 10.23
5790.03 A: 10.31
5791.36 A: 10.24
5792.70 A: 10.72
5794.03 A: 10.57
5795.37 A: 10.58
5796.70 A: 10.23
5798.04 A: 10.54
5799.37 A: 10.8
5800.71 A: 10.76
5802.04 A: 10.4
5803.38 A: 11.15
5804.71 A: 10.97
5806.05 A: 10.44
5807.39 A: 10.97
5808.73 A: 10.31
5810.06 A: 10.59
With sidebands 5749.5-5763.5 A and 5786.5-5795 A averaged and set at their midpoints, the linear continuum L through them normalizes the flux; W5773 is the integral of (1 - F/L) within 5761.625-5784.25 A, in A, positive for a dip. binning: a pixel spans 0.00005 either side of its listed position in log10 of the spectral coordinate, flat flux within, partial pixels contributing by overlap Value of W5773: 0.2 A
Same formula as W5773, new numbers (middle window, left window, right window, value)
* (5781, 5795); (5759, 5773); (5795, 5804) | 0.5 A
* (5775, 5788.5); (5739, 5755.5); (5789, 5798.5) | 0.5 A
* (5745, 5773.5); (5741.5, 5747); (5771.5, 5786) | -0.3 A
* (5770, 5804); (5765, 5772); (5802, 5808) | 0.9 A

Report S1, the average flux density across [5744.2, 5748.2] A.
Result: 10.4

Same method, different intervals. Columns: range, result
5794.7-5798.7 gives 10.4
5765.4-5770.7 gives 10.4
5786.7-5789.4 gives 10.2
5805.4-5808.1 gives 10.7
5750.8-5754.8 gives 10.4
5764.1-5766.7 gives 10.4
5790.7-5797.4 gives 10.5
